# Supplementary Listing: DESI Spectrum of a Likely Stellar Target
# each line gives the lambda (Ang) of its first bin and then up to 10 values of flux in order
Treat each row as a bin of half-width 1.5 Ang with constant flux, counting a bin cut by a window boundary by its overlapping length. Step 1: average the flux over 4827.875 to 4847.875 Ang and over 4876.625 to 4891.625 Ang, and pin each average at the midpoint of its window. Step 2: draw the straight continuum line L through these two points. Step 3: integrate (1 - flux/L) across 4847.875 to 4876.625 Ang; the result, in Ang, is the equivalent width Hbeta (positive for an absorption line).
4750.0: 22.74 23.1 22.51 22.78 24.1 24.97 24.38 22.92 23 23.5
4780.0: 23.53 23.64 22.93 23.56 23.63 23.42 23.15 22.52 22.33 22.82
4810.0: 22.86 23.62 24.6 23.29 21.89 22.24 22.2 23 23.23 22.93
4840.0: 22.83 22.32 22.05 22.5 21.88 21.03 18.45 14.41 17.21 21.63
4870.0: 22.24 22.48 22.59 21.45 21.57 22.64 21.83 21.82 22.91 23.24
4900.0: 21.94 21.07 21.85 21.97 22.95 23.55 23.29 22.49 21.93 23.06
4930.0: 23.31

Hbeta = 2.5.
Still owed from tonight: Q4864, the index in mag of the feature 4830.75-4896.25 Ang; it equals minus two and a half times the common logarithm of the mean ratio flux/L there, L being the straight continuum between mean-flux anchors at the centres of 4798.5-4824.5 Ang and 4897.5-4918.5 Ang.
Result 0.057 mag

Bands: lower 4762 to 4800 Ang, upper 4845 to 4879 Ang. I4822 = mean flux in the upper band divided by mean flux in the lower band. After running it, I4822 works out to 0.87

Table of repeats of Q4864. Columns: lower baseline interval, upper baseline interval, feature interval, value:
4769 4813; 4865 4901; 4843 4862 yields 0.11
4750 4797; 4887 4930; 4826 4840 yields 0.01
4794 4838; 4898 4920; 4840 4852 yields 0.02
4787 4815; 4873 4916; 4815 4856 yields 0.01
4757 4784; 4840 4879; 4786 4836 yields -0.03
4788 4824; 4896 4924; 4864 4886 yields 0.05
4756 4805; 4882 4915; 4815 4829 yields 0.01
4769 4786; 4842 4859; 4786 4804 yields -0.01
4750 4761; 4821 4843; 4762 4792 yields -0.04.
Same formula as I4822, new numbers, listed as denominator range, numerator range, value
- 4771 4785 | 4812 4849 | 0.98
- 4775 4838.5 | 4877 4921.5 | 0.97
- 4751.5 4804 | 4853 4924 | 0.92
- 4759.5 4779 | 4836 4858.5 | 0.92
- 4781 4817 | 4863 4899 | 0.94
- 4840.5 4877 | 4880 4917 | 1.07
